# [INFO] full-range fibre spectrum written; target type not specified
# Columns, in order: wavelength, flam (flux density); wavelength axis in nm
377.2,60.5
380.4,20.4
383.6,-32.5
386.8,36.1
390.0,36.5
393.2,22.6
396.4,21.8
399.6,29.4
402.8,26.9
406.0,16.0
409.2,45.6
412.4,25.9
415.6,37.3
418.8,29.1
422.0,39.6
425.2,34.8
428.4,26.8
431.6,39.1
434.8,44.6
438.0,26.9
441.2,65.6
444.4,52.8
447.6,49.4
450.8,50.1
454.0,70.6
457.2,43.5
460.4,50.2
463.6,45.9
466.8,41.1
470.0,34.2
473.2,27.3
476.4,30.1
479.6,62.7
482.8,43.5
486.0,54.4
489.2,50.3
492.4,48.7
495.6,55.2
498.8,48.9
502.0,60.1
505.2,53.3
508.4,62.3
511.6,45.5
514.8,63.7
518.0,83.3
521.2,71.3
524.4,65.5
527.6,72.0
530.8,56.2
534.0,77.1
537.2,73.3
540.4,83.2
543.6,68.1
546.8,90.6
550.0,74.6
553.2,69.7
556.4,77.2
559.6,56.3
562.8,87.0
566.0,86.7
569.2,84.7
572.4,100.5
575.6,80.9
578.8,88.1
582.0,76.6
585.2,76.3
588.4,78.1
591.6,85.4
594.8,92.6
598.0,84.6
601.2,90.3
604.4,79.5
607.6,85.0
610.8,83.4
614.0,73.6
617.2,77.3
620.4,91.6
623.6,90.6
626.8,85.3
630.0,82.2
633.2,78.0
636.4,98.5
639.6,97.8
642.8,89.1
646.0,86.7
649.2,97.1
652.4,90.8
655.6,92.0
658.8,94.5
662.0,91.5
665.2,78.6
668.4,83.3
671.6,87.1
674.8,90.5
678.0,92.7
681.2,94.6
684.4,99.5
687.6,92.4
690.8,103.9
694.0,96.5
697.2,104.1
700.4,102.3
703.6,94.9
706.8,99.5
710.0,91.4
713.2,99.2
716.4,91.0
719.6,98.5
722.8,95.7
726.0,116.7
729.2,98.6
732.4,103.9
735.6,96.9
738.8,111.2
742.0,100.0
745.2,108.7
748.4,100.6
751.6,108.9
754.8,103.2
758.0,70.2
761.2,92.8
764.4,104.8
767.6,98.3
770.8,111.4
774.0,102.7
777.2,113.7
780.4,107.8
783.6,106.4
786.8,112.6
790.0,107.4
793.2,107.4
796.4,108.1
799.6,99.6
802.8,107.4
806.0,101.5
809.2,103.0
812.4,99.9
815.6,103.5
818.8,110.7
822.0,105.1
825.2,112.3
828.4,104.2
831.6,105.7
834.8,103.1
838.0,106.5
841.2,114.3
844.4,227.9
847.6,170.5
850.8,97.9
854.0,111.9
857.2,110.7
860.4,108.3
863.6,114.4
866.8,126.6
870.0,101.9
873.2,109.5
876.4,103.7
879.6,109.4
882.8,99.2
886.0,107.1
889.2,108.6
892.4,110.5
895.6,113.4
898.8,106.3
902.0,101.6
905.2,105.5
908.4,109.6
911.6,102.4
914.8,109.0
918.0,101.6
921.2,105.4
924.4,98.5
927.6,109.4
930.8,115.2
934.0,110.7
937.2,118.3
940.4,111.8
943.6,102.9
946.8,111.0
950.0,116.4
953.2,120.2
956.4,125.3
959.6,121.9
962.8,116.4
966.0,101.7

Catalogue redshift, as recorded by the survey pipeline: 0.287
